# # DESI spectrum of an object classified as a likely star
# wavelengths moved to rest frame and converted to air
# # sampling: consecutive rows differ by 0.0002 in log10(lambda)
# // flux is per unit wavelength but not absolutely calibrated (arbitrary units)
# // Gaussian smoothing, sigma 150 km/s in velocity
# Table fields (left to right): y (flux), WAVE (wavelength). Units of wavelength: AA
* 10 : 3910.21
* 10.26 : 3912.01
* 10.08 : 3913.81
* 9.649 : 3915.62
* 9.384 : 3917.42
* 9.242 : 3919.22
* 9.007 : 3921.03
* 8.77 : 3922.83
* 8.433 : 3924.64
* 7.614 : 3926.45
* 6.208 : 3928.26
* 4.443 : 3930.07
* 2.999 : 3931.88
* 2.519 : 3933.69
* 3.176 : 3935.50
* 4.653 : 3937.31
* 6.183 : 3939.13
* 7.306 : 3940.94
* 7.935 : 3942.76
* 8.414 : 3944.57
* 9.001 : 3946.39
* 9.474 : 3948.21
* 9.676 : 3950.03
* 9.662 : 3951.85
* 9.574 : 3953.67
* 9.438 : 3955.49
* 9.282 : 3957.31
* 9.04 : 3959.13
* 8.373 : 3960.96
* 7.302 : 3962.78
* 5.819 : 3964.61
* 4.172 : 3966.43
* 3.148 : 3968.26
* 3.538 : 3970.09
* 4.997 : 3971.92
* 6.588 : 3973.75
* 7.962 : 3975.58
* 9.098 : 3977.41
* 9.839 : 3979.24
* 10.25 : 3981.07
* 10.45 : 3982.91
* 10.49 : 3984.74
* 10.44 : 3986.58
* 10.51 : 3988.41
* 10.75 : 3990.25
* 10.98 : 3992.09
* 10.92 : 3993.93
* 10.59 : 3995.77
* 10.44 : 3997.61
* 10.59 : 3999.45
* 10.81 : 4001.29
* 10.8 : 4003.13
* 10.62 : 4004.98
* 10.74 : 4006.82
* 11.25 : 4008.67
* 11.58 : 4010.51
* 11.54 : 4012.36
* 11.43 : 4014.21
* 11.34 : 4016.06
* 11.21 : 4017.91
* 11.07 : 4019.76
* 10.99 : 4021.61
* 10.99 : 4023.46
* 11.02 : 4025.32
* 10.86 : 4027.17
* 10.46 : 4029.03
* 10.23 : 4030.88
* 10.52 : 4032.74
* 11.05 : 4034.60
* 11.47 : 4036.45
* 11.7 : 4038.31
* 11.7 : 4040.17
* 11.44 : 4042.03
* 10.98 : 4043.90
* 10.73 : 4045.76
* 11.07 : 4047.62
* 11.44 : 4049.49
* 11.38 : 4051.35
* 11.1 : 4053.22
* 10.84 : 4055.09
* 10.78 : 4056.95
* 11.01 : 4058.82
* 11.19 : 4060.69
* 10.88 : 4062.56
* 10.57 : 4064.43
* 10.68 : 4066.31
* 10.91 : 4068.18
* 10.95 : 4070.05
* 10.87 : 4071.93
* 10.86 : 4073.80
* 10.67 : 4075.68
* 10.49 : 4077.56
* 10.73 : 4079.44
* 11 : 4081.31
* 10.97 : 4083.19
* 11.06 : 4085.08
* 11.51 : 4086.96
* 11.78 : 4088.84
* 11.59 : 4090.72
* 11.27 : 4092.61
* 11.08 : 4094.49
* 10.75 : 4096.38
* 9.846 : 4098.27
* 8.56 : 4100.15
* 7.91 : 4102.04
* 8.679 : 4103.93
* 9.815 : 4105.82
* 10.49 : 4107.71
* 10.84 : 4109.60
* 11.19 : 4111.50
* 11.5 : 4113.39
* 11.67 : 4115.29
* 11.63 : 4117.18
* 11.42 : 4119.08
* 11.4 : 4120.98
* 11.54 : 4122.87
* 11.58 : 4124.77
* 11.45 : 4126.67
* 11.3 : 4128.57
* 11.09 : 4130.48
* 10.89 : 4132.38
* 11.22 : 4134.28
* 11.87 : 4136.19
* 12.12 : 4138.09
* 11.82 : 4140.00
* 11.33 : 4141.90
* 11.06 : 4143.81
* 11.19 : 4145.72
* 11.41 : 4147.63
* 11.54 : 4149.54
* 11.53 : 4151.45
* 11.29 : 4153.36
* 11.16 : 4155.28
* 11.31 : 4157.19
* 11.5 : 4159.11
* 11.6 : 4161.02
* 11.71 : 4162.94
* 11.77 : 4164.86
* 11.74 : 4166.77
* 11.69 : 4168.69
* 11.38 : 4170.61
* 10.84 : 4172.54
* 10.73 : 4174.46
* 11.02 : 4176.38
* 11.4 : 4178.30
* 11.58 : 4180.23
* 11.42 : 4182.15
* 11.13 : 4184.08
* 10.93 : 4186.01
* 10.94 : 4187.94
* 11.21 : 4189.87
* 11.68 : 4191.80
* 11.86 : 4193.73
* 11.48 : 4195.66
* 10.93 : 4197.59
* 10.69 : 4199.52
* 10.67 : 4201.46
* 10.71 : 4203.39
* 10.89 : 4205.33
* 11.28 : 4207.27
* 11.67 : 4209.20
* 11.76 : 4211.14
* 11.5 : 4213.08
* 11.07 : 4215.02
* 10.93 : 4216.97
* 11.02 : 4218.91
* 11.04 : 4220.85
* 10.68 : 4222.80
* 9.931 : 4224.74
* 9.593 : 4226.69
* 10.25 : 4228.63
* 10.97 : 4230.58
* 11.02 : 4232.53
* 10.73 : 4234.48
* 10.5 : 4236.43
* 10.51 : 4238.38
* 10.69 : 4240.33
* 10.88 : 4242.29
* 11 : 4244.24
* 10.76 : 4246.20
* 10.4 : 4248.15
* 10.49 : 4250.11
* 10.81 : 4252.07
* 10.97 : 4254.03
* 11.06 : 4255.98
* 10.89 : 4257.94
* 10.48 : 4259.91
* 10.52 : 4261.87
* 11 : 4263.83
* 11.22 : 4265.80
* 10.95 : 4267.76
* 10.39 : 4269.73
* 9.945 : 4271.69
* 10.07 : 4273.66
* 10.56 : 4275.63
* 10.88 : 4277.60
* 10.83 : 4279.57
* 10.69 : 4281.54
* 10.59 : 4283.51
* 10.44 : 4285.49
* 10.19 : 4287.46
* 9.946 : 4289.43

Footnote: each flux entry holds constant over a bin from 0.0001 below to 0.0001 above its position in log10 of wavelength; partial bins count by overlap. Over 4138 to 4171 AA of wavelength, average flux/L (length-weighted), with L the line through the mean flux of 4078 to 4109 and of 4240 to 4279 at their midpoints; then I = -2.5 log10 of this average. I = -0.09 mag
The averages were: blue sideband 10.4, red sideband 10.7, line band 11.5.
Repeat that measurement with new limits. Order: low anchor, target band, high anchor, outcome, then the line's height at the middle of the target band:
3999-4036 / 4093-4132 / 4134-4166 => 0.06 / 11.4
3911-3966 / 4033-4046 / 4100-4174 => -0.19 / 9.48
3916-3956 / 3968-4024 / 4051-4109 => -0.13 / 8.77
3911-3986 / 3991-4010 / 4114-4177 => -0.24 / 8.65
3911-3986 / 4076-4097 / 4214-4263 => -0.22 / 9.1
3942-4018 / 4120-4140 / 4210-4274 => -0.14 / 10.1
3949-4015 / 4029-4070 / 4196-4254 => -0.14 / 9.68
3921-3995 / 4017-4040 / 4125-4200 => -0.22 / 9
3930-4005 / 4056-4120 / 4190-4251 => -0.14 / 9.47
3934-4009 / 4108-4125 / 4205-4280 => -0.17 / 9.75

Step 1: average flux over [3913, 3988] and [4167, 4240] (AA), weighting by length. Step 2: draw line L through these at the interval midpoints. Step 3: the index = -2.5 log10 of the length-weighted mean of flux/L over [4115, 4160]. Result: -0.13 mag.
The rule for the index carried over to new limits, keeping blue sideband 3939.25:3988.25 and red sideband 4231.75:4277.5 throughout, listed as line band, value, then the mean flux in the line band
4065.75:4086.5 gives -0.19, 10.9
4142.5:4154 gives -0.16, 11.3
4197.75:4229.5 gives -0.05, 10.9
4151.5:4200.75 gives -0.13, 11.3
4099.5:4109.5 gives 0.01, 9.26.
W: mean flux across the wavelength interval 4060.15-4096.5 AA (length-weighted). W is 11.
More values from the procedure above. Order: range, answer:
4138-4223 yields 11.3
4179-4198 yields 11.3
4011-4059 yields 11.1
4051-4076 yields 10.9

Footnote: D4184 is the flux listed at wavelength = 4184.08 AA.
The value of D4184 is 11.13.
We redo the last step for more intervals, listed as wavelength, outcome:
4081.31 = 11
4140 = 11.82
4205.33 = 10.89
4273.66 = 10.07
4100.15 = 8.56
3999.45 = 10.59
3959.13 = 9.04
